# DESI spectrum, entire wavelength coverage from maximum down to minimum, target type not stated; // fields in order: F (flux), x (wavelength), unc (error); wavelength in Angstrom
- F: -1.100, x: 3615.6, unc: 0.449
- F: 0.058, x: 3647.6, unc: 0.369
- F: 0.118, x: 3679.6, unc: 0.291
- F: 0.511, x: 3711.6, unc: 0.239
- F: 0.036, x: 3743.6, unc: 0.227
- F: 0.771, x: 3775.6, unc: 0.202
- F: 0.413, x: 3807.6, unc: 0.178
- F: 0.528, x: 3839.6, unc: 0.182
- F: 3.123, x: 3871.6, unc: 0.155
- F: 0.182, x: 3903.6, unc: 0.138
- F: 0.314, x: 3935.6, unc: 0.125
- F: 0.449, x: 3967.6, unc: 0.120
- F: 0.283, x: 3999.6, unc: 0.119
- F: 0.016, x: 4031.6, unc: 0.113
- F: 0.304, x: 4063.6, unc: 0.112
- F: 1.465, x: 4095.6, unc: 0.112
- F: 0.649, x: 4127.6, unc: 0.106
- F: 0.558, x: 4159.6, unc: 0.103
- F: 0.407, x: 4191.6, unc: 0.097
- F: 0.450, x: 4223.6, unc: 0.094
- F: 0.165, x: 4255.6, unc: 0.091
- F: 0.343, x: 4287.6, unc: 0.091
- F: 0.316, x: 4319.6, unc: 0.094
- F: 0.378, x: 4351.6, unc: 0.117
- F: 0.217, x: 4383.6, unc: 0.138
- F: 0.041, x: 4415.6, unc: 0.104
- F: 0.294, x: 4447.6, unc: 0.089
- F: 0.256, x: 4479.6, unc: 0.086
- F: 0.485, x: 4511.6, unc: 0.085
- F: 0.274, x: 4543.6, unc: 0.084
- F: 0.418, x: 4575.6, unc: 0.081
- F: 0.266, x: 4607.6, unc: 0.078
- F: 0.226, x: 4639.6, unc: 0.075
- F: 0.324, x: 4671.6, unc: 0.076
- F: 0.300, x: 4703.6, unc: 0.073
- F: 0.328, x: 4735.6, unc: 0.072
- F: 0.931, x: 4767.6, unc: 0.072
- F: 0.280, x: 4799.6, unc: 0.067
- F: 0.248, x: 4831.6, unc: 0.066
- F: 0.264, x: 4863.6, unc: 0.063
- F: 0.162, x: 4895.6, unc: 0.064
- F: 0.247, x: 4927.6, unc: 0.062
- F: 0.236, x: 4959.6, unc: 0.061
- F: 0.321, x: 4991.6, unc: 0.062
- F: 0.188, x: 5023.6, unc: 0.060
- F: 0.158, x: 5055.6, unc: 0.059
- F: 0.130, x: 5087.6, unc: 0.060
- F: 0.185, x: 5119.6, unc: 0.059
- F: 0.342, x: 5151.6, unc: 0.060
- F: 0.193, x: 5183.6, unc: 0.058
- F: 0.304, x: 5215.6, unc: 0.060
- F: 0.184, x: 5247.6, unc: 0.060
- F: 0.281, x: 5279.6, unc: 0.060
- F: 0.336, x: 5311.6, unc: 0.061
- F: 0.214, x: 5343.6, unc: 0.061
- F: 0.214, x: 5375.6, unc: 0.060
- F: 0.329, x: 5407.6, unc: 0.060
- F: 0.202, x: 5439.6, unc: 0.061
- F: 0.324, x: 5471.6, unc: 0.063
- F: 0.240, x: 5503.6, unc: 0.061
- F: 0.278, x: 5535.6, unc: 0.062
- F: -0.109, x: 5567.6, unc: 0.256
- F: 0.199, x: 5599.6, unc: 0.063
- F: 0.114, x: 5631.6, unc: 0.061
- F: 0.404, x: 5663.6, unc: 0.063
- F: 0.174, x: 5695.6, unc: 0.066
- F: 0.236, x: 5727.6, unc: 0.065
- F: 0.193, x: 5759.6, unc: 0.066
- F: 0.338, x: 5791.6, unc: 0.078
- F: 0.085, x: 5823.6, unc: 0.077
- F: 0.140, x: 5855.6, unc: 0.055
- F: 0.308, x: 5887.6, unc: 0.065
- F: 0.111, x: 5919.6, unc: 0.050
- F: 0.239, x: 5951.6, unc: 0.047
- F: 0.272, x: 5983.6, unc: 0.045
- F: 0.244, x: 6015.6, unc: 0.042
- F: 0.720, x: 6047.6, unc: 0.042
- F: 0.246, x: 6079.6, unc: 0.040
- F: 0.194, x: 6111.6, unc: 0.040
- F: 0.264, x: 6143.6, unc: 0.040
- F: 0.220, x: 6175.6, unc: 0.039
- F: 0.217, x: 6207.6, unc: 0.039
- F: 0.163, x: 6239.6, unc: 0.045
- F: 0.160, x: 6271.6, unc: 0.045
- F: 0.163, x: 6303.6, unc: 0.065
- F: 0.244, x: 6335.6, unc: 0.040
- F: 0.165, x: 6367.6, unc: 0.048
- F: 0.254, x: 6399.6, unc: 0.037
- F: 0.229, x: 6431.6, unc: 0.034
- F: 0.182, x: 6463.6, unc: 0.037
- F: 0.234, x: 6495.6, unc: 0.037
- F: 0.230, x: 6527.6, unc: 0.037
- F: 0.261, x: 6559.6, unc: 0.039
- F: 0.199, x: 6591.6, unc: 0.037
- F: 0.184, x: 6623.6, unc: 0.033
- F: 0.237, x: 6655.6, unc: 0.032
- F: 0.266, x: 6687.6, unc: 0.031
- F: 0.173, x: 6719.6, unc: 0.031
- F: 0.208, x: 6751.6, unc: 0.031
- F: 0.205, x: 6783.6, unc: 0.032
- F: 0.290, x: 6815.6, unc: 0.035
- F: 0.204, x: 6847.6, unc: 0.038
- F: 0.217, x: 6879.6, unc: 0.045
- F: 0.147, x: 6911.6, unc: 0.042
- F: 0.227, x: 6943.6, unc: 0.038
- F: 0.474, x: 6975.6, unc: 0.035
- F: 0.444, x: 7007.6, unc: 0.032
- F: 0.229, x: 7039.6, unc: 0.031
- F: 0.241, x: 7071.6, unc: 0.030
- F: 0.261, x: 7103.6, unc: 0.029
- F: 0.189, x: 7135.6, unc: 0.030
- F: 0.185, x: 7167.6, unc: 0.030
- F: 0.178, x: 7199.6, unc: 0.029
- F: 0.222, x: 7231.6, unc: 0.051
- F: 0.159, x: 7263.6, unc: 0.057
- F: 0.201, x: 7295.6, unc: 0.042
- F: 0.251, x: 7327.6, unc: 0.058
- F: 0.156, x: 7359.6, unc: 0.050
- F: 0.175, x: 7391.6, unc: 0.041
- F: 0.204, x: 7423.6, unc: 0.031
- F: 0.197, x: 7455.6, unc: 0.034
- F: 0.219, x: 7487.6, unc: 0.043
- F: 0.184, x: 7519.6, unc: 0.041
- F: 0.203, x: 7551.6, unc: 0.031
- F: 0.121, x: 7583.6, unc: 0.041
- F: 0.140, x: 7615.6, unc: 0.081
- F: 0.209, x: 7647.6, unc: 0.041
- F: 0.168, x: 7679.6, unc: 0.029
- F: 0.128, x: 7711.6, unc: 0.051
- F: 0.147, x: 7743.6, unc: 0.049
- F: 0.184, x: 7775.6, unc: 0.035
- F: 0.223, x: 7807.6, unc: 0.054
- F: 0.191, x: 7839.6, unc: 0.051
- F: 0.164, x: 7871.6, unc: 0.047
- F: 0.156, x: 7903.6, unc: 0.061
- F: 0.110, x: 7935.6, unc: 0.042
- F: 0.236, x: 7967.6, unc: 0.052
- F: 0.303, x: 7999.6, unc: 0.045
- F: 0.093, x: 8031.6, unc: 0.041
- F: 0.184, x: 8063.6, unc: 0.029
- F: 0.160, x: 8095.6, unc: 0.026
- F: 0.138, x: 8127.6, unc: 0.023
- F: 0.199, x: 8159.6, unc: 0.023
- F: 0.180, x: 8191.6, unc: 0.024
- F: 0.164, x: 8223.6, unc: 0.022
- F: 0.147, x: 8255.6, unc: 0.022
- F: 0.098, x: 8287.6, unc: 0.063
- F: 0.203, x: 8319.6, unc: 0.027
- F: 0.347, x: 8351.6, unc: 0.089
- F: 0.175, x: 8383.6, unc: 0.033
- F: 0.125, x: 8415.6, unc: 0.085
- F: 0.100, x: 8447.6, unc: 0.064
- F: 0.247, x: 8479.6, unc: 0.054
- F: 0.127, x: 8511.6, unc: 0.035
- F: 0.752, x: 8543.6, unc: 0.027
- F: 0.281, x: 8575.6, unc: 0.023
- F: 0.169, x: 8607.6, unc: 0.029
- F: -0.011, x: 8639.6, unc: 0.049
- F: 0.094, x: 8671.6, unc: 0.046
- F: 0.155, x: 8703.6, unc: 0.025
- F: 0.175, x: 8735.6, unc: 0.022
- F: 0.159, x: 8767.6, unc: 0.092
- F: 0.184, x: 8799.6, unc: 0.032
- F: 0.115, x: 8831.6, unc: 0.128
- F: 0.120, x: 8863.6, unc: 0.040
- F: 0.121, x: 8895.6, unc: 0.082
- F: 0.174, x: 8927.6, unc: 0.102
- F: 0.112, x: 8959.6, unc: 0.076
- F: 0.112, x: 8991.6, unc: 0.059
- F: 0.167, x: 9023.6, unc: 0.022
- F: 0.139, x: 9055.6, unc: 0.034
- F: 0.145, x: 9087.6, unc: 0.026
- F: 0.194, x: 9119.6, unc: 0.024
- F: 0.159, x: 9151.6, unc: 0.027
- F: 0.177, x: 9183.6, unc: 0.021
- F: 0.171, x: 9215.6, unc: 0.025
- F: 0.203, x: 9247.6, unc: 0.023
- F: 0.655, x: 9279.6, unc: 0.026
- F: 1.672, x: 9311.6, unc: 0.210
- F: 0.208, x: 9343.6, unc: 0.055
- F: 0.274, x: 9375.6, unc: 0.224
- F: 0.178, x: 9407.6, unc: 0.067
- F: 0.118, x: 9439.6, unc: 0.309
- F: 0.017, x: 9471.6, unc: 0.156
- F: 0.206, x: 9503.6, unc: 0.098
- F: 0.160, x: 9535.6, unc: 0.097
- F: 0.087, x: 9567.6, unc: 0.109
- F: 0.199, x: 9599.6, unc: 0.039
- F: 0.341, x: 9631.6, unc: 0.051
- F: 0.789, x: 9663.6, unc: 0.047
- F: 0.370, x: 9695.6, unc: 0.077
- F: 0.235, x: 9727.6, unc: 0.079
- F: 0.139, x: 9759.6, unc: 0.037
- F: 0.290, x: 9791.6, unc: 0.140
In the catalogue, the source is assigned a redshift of 1.495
